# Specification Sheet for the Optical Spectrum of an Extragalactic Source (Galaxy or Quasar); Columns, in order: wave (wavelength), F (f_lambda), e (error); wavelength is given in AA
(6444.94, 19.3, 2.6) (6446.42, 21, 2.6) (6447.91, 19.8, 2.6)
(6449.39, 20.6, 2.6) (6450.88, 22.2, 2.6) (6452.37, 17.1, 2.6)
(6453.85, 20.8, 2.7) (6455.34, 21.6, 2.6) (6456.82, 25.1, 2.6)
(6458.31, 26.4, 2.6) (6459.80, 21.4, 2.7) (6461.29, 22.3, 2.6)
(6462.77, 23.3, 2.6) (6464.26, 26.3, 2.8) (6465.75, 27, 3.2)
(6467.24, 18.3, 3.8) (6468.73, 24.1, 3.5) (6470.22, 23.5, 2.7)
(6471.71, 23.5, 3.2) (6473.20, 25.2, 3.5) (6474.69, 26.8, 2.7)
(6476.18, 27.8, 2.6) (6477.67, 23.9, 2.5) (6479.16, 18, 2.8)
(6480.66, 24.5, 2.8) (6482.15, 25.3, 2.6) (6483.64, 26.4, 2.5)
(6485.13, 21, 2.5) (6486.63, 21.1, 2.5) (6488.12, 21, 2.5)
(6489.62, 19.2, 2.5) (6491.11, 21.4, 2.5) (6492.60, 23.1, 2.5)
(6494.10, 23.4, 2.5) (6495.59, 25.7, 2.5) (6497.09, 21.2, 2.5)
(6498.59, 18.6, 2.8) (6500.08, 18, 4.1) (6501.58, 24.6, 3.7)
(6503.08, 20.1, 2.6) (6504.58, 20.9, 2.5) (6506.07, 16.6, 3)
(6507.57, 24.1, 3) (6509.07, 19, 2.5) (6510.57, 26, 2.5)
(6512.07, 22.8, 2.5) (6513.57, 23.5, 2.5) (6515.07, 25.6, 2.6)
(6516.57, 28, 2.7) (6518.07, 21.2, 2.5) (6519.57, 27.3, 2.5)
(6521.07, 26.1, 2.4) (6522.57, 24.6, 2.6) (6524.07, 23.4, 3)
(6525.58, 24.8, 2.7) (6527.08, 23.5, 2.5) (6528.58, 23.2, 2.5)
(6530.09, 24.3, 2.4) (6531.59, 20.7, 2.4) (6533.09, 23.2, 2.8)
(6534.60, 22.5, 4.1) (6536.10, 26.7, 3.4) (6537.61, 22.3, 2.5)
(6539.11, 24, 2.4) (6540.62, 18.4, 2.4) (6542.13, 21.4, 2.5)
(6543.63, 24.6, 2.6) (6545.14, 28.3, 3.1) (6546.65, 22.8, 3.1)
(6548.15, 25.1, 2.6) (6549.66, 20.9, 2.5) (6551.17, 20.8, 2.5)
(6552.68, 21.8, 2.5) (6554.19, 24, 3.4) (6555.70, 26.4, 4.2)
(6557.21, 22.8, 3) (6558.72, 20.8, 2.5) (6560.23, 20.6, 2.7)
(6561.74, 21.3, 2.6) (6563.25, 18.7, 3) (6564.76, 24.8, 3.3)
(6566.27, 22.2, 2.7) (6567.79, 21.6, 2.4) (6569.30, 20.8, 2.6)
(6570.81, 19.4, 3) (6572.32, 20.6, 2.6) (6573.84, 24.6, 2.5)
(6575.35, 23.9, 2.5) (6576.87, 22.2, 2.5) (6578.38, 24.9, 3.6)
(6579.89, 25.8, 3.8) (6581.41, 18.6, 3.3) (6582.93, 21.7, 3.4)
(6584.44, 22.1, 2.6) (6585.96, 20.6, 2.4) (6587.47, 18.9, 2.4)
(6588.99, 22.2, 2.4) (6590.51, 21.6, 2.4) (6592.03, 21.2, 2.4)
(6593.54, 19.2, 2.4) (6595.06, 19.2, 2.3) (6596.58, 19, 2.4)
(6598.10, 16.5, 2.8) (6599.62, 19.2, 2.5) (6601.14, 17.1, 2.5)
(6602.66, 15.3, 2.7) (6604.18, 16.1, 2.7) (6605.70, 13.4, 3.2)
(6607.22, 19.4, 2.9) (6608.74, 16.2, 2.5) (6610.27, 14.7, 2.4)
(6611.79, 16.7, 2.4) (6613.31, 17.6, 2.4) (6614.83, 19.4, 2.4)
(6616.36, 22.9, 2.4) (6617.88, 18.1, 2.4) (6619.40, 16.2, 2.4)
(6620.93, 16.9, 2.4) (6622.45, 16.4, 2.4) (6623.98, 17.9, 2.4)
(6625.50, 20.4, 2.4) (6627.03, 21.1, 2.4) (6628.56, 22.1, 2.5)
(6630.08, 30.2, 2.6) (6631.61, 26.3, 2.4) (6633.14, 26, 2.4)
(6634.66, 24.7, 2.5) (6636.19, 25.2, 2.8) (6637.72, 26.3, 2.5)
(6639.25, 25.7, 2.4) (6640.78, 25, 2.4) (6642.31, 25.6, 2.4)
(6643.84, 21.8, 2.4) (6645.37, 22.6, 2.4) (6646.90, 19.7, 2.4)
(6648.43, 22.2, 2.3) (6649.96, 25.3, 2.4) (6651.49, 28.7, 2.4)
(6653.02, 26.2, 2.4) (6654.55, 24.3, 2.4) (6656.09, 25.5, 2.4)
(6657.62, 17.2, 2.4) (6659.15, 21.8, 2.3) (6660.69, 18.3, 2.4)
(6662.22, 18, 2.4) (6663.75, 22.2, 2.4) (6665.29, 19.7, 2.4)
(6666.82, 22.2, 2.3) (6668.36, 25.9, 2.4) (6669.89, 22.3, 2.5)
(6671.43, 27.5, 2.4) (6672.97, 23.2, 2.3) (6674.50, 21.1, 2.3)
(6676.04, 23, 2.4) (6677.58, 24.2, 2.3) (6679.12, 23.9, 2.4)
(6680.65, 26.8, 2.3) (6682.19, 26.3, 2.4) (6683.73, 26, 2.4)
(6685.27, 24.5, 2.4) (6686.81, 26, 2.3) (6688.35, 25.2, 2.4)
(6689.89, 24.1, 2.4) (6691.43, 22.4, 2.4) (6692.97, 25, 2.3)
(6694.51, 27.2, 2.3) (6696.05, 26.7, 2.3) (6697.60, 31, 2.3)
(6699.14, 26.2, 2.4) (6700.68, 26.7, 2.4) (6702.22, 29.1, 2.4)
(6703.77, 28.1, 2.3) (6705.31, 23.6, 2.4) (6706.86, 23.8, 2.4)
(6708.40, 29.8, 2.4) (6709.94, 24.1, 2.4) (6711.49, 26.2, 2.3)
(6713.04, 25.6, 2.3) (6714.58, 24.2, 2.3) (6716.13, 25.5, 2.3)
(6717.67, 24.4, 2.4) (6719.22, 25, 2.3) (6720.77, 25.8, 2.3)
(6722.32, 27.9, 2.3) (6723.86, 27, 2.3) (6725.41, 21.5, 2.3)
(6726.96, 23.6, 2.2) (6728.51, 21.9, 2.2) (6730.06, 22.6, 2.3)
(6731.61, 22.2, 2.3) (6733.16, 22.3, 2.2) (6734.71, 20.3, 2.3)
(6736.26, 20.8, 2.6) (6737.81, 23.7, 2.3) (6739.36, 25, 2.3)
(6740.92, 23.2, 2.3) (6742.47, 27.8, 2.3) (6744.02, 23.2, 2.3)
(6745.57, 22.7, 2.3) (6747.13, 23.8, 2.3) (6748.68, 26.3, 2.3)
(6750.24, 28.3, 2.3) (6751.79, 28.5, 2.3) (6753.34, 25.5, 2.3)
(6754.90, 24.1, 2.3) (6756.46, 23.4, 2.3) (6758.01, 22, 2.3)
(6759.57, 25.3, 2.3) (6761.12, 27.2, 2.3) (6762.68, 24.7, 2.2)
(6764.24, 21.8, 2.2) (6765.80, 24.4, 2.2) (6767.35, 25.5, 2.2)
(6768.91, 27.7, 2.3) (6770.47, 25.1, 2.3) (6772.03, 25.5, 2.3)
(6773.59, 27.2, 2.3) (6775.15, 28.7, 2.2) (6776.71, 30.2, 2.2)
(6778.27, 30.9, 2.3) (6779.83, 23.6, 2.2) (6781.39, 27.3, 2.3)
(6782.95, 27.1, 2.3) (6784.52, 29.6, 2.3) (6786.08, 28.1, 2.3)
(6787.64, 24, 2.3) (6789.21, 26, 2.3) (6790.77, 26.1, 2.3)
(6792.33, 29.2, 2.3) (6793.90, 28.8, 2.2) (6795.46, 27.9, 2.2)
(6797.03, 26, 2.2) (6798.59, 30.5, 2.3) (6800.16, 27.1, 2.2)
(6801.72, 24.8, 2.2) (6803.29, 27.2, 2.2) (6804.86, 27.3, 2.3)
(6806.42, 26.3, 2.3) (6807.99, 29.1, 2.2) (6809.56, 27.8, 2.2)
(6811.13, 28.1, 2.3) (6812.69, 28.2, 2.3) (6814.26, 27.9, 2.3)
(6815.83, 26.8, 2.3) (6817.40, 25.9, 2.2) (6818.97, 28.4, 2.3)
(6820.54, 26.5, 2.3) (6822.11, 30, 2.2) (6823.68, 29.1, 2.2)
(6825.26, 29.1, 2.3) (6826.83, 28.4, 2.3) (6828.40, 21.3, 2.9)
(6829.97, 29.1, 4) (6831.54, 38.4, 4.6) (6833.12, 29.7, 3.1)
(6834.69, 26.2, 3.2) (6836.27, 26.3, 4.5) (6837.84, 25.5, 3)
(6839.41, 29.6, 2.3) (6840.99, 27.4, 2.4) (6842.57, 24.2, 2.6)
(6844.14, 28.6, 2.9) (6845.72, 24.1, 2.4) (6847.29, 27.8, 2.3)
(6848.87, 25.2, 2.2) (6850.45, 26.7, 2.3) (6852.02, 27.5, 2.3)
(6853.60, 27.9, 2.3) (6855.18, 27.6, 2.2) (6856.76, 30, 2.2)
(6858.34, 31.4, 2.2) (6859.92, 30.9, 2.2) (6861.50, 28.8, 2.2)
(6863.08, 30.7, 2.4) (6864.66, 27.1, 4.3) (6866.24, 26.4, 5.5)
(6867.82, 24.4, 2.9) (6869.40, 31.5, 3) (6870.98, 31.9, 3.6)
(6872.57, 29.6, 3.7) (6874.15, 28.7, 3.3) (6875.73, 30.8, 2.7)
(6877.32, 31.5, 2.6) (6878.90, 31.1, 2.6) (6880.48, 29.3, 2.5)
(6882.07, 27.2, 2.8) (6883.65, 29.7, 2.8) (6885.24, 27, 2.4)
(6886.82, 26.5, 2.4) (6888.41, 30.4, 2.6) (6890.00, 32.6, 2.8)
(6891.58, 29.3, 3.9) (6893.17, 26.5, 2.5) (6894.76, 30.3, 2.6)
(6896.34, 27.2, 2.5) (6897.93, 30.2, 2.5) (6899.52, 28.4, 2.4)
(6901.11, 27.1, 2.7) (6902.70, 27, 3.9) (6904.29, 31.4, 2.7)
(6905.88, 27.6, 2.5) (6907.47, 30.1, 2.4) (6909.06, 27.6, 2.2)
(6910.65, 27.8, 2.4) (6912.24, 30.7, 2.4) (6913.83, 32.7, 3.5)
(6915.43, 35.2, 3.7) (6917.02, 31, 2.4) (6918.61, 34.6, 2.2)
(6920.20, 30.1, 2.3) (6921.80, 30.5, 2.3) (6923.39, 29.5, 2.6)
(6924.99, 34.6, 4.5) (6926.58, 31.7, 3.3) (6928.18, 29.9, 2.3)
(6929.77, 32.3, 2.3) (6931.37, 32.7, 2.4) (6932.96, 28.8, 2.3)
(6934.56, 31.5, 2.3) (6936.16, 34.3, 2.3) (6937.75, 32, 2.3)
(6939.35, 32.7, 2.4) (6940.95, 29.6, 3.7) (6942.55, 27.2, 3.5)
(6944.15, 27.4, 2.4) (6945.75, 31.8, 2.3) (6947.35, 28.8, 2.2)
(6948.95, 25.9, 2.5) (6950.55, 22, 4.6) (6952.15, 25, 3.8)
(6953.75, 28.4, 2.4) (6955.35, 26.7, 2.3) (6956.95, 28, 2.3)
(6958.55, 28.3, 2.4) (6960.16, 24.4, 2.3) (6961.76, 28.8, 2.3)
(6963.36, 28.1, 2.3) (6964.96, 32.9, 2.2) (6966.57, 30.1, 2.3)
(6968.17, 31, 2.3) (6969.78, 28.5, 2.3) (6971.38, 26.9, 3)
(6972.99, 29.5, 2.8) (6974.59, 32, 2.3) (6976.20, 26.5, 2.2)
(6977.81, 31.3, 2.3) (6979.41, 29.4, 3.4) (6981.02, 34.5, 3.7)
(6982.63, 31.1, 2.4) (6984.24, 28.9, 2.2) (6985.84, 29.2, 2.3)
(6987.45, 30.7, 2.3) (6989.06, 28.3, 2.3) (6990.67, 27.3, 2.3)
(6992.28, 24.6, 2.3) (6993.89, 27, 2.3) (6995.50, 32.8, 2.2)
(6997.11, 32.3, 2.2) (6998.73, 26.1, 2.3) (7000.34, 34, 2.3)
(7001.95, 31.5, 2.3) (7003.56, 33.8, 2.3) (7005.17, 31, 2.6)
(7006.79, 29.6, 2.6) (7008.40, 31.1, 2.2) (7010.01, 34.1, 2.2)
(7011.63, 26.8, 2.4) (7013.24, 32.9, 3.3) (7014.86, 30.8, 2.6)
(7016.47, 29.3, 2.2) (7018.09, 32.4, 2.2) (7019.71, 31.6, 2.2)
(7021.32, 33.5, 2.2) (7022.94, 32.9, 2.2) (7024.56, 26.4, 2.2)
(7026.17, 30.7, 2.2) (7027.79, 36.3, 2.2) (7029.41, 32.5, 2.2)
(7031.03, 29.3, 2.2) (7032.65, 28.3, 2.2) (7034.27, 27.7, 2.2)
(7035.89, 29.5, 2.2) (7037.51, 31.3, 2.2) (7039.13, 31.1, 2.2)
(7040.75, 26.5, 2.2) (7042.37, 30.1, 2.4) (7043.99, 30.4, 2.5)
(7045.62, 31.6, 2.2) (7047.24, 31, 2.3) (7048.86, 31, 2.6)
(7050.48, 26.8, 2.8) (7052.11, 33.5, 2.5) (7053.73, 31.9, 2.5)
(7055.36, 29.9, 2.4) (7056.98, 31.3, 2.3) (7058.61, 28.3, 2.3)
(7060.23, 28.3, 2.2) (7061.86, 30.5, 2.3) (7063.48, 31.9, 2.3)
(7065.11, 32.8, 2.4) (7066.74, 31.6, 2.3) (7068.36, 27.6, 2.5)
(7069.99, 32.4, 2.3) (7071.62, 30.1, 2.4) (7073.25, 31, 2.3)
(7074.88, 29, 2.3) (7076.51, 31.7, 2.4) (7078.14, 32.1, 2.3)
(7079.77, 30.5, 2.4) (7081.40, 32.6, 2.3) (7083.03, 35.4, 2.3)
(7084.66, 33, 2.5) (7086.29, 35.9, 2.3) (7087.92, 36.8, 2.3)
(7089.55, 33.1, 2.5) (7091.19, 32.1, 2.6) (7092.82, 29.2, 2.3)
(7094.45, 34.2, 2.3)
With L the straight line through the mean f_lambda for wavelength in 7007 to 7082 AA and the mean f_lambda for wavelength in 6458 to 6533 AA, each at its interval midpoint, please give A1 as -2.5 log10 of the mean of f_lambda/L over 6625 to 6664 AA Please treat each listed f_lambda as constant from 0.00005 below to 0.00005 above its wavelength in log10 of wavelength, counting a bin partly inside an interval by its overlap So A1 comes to 0.07 mag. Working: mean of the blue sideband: 23.1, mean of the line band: 23.6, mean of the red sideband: 30.7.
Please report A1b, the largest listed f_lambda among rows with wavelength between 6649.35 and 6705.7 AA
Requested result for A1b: 31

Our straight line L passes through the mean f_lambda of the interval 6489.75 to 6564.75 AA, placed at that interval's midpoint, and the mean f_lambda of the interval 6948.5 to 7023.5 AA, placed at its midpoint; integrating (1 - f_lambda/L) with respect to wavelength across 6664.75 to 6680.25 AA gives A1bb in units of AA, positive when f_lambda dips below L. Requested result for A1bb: 1.0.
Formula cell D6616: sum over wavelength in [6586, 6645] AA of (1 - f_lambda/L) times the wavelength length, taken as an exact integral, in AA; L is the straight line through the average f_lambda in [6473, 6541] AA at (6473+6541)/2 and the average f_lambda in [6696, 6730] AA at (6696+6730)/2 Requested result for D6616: 10.0 AA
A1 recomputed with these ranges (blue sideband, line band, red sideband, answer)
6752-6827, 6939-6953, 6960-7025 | 0.07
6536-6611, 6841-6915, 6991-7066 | -0.05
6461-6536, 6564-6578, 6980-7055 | 0.09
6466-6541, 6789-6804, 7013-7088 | 0.00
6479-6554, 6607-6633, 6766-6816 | 0.24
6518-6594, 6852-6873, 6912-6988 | -0.03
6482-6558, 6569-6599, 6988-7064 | 0.13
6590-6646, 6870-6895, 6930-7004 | -0.09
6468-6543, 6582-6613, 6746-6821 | 0.29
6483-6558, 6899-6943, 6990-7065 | -0.07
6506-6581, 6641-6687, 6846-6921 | 0.08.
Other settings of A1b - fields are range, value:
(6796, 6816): 30.5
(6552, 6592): 26.4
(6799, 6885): 38.4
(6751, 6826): 30.9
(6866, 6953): 35.2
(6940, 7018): 34.5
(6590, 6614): 21.6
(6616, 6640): 30.2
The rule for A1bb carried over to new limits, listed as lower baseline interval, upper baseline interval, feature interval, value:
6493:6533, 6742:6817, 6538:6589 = 2.9 AA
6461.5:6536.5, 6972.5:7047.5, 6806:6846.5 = 0.0 AA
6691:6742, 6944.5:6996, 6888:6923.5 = -2.8 AA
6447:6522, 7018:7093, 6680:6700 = -0.1 AA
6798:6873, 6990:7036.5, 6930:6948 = -0.7 AA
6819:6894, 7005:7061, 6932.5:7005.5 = 1.1 AA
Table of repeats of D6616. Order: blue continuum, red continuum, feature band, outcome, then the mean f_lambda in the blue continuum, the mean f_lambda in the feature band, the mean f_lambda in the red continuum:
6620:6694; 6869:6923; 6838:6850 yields 0.7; 23.4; 26.6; 29.8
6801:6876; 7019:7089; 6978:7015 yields -0.1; 28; 30.3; 31.1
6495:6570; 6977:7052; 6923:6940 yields -1.6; 22.8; 31.9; 30.4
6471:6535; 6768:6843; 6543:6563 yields 0.7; 23.1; 23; 27.6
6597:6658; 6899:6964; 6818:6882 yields -2.7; 21.1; 28.4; 29.6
